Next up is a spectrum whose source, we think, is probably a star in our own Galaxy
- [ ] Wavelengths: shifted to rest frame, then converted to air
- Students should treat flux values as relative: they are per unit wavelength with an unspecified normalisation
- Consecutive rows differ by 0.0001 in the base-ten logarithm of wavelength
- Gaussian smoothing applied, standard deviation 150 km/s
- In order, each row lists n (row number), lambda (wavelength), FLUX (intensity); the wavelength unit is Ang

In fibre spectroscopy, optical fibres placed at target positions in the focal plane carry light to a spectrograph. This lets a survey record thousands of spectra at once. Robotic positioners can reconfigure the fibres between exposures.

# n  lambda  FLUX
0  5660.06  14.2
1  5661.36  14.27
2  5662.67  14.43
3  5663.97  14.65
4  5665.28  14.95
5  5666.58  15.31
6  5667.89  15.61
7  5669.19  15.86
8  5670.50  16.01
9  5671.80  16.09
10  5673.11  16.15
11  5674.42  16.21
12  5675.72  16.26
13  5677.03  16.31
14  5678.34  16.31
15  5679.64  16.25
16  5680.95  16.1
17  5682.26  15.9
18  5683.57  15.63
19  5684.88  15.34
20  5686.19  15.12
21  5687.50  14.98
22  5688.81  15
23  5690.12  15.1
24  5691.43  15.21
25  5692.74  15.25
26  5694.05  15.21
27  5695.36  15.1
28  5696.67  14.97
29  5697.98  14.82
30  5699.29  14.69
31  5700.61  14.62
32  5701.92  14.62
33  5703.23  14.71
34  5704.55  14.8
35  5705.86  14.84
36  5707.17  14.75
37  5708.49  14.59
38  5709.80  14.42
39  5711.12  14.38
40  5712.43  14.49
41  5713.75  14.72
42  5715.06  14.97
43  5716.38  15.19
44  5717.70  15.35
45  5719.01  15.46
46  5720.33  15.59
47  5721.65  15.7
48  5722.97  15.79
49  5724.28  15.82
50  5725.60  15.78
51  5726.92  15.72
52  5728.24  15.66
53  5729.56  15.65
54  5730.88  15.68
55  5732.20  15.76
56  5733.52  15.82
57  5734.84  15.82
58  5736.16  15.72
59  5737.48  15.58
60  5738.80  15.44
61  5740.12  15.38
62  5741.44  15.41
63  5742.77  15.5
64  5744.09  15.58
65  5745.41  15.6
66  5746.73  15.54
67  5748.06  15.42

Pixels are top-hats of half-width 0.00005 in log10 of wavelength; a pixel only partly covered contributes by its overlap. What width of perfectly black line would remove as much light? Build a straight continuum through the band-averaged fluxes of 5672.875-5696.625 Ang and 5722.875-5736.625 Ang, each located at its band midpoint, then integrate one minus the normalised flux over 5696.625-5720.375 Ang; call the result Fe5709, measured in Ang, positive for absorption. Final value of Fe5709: 1.31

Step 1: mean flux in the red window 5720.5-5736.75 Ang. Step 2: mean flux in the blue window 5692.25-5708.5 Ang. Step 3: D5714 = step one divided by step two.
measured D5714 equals 1.1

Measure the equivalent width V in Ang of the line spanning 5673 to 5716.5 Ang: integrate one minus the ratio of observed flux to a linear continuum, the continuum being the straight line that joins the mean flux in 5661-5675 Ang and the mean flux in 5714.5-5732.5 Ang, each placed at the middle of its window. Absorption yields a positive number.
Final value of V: 0.8 Ang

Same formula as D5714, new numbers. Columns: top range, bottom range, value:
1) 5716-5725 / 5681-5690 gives 1.01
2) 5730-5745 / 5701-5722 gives 1.05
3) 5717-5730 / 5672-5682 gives 0.97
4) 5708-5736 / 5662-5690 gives 0.98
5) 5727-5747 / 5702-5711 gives 1.07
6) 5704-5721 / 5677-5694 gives 0.96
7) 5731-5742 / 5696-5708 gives 1.06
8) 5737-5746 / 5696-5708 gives 1.05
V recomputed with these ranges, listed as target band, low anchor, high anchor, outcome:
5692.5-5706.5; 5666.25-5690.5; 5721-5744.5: 0.8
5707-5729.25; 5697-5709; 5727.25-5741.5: -0.1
